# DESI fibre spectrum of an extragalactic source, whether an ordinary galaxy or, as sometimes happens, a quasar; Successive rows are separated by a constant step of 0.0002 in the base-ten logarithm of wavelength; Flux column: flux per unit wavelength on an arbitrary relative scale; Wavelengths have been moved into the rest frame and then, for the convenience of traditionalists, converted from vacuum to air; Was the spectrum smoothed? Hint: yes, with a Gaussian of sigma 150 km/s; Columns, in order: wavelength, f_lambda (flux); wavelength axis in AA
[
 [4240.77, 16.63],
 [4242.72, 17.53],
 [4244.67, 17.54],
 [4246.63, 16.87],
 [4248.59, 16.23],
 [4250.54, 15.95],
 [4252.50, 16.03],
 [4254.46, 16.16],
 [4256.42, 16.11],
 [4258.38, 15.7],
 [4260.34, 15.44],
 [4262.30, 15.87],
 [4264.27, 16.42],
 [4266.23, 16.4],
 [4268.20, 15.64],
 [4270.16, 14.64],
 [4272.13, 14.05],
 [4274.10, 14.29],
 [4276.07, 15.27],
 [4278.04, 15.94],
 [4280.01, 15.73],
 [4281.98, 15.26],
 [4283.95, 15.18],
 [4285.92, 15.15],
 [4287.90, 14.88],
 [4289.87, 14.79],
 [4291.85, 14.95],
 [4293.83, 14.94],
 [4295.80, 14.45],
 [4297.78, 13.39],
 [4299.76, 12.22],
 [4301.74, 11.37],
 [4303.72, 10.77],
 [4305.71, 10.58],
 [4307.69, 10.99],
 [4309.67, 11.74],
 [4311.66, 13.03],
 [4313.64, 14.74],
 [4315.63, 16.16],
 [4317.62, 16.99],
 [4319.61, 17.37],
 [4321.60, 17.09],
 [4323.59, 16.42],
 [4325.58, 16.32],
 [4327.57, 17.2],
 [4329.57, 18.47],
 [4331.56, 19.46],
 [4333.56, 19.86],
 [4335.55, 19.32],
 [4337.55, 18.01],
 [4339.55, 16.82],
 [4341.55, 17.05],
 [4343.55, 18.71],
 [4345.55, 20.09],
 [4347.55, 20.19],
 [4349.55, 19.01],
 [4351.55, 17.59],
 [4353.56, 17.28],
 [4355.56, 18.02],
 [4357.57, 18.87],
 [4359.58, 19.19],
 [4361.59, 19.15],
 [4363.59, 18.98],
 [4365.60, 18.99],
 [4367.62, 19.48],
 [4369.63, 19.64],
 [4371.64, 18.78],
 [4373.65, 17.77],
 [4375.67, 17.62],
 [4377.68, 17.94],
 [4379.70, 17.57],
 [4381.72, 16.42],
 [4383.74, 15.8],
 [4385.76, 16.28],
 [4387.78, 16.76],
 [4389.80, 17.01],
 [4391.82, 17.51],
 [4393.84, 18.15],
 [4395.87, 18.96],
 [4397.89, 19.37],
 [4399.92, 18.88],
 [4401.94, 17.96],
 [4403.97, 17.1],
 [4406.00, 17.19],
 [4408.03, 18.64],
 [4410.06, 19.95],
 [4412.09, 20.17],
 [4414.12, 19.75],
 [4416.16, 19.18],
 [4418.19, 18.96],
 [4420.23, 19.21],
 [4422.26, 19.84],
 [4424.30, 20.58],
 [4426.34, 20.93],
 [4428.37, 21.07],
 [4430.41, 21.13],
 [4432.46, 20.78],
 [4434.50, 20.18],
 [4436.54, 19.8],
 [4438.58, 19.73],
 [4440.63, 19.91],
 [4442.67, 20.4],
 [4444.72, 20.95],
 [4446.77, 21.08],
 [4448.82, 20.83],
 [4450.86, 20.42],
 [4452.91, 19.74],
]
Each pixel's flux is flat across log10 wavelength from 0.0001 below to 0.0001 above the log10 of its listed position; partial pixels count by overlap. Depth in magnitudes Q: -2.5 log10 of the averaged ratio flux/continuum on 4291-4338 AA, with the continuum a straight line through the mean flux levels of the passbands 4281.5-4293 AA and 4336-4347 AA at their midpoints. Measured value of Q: 0.10 mag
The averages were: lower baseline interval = 15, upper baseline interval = 18.3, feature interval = 15.2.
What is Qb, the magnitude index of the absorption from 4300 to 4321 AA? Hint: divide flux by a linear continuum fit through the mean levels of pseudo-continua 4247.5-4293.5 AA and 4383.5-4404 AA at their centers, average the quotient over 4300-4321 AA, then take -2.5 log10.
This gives 0.21 mag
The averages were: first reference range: 15.5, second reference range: 17.7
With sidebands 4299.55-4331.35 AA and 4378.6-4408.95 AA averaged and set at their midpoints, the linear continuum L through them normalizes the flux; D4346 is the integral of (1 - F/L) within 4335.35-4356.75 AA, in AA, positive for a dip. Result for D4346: -3.46 AA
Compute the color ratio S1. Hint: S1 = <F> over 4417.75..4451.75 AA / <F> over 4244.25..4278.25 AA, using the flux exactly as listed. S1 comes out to 1.3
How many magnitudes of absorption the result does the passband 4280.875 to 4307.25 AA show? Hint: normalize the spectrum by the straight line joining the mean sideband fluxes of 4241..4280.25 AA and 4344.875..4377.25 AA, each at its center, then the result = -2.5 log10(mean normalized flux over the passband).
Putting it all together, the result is 0.23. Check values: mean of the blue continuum 15.9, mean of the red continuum 18.8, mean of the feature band 13.6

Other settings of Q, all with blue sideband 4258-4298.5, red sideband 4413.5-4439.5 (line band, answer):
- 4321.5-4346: -0.064 mag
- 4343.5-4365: -0.069 mag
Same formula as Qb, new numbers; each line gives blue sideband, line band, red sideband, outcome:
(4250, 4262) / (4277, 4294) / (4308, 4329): 0.04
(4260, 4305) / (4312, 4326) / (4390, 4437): -0.02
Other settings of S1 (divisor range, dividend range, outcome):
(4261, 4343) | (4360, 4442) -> 1.23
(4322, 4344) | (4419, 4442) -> 1.13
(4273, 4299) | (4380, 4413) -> 1.20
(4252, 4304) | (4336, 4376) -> 1.25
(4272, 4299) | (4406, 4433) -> 1.34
